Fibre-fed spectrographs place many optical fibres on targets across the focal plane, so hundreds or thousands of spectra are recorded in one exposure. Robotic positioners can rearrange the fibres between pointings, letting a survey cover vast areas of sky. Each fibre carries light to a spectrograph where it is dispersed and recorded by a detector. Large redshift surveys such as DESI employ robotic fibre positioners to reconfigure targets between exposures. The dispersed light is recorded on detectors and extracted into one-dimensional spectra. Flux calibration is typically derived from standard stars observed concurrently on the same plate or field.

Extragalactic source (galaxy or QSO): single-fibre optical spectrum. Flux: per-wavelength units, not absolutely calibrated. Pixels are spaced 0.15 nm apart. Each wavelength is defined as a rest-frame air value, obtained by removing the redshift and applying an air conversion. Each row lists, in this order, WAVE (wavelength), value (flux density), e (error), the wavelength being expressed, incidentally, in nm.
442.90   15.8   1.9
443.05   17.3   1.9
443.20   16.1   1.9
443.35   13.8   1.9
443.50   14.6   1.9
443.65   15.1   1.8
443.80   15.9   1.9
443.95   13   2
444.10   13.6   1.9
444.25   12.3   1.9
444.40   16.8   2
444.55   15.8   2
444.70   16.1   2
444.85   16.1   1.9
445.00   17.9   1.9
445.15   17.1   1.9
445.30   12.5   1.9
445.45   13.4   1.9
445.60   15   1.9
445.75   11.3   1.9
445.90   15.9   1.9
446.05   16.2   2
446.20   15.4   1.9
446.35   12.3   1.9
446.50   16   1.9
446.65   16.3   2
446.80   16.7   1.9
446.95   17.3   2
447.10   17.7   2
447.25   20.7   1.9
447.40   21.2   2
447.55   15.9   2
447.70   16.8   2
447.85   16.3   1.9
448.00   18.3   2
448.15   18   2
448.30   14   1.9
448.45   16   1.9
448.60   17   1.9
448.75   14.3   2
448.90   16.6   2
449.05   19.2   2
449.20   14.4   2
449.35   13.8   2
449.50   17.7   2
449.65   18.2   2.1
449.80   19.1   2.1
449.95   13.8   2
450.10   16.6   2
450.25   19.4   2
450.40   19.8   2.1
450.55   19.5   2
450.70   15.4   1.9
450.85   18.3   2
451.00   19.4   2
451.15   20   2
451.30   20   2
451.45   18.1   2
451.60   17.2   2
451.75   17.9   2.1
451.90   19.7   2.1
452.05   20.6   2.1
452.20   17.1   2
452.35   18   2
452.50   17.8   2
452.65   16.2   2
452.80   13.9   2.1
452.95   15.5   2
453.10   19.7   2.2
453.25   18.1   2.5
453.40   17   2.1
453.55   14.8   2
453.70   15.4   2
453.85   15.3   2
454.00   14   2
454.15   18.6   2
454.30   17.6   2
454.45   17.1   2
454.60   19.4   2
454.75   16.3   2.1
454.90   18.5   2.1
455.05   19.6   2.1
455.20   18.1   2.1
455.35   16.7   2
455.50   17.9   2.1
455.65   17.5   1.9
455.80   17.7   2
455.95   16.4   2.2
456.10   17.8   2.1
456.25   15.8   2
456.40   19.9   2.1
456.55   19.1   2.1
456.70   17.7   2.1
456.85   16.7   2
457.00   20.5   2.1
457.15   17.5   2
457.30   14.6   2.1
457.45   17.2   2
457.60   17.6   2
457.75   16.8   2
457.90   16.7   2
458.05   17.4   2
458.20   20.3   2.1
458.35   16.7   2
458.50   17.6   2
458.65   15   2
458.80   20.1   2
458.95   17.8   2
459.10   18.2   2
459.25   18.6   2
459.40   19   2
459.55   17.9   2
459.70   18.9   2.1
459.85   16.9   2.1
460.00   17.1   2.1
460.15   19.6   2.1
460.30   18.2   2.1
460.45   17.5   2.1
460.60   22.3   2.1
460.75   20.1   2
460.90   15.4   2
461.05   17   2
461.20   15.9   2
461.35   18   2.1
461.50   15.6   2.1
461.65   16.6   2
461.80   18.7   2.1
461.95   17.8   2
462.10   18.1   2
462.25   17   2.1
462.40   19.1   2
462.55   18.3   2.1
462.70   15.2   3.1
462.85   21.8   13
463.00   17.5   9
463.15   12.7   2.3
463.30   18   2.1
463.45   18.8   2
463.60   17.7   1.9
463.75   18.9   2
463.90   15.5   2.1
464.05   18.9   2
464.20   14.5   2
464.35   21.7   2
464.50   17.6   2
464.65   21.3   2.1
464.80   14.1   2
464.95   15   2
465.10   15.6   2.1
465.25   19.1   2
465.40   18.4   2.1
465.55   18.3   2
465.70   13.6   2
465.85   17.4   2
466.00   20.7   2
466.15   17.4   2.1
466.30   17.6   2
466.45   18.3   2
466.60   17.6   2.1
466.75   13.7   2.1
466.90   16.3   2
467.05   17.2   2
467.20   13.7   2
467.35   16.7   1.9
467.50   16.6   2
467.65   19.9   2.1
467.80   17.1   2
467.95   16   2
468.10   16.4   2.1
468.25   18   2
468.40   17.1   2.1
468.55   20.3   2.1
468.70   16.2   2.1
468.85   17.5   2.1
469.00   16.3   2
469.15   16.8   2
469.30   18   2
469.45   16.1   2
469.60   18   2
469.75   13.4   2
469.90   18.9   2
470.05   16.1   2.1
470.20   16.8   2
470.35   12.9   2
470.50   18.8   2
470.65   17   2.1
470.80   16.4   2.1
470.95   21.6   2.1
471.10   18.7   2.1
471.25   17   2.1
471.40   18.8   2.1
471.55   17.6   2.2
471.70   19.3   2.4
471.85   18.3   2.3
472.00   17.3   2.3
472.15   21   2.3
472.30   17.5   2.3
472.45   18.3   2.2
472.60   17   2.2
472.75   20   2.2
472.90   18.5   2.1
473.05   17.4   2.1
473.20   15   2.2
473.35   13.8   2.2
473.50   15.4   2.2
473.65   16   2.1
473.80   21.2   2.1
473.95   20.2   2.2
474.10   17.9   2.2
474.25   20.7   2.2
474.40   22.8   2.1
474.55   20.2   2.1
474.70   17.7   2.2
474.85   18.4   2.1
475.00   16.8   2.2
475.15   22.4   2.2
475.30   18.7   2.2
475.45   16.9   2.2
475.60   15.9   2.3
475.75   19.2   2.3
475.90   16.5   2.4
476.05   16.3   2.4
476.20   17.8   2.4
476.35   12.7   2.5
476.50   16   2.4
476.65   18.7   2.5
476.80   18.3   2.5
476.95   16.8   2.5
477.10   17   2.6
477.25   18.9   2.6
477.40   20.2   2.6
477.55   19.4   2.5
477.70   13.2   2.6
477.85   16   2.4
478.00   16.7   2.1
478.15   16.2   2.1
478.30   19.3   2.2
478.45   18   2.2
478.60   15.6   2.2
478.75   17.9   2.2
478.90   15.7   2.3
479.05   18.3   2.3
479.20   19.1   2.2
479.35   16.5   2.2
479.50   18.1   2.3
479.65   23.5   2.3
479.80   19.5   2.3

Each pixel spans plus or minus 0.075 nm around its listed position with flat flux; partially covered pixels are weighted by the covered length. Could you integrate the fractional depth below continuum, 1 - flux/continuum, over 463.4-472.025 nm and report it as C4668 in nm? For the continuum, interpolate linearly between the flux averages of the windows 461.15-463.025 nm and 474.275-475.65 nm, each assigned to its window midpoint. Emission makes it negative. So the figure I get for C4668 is 0.44 nm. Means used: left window 17.7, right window 19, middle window 17.3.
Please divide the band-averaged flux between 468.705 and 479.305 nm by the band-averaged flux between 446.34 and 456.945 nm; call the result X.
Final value 1.02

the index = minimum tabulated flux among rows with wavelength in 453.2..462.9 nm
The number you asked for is 14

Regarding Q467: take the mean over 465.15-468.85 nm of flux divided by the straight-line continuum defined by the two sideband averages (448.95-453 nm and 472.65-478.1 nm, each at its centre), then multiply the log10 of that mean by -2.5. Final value 0.03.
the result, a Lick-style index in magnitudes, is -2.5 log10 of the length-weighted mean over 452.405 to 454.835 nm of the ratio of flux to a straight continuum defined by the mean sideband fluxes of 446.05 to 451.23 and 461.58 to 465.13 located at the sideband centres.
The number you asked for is 0.036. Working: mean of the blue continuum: 17.1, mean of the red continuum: 17.5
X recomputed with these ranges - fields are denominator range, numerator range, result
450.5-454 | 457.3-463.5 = 1.01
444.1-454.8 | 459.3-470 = 1.04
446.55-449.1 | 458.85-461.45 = 1.06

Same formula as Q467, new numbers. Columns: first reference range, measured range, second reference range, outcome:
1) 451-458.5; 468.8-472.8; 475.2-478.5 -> -0.02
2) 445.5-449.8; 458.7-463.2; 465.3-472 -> -0.06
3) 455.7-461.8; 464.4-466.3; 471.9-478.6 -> 0.02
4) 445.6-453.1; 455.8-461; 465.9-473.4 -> -0.04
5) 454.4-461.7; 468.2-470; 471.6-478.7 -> 0.04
